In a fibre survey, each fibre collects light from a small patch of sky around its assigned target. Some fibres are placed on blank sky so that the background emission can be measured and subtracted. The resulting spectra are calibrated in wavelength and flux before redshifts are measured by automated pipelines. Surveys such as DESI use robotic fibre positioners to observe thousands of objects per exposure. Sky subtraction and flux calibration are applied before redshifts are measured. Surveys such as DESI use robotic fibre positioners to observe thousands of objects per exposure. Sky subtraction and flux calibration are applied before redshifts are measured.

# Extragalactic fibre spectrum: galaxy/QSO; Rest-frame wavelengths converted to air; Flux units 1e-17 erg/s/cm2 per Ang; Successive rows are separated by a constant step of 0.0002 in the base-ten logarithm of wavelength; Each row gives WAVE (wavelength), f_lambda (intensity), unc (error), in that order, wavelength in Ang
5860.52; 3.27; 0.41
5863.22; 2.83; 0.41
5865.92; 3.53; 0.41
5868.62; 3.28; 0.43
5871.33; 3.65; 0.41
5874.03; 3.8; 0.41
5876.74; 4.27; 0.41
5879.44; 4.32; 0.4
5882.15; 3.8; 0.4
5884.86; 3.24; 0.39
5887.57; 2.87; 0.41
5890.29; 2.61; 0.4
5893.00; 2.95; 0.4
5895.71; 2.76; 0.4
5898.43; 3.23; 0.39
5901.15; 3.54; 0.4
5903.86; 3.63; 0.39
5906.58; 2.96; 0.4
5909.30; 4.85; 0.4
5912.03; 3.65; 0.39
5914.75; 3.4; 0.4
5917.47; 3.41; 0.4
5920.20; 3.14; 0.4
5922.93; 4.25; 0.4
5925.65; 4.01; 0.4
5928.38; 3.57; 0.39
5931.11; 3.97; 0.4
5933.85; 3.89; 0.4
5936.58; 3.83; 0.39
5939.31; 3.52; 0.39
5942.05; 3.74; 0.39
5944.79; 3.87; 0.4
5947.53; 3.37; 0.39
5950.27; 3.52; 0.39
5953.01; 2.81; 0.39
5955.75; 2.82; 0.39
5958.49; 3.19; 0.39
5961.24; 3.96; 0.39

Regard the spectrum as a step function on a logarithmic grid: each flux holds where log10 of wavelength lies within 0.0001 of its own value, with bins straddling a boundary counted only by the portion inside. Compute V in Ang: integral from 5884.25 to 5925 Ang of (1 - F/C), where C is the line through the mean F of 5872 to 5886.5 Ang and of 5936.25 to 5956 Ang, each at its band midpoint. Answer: 3.5 Ang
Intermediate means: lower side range 3.86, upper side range 3.45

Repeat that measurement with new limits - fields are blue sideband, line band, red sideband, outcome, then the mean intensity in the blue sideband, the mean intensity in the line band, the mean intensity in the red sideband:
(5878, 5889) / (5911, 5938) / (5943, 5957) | -2.5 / 3.56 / 3.71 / 3.3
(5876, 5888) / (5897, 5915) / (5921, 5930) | 1.0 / 3.74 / 3.62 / 3.9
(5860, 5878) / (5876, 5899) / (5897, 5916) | 1.6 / 3.53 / 3.32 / 3.61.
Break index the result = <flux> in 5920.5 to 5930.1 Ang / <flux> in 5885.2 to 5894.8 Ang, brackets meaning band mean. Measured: 1.35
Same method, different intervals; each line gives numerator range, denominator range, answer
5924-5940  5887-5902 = 1.28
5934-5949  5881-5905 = 1.16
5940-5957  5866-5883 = 0.88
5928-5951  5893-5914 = 1.07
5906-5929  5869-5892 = 1.05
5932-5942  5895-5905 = 1.13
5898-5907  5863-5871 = 1.02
